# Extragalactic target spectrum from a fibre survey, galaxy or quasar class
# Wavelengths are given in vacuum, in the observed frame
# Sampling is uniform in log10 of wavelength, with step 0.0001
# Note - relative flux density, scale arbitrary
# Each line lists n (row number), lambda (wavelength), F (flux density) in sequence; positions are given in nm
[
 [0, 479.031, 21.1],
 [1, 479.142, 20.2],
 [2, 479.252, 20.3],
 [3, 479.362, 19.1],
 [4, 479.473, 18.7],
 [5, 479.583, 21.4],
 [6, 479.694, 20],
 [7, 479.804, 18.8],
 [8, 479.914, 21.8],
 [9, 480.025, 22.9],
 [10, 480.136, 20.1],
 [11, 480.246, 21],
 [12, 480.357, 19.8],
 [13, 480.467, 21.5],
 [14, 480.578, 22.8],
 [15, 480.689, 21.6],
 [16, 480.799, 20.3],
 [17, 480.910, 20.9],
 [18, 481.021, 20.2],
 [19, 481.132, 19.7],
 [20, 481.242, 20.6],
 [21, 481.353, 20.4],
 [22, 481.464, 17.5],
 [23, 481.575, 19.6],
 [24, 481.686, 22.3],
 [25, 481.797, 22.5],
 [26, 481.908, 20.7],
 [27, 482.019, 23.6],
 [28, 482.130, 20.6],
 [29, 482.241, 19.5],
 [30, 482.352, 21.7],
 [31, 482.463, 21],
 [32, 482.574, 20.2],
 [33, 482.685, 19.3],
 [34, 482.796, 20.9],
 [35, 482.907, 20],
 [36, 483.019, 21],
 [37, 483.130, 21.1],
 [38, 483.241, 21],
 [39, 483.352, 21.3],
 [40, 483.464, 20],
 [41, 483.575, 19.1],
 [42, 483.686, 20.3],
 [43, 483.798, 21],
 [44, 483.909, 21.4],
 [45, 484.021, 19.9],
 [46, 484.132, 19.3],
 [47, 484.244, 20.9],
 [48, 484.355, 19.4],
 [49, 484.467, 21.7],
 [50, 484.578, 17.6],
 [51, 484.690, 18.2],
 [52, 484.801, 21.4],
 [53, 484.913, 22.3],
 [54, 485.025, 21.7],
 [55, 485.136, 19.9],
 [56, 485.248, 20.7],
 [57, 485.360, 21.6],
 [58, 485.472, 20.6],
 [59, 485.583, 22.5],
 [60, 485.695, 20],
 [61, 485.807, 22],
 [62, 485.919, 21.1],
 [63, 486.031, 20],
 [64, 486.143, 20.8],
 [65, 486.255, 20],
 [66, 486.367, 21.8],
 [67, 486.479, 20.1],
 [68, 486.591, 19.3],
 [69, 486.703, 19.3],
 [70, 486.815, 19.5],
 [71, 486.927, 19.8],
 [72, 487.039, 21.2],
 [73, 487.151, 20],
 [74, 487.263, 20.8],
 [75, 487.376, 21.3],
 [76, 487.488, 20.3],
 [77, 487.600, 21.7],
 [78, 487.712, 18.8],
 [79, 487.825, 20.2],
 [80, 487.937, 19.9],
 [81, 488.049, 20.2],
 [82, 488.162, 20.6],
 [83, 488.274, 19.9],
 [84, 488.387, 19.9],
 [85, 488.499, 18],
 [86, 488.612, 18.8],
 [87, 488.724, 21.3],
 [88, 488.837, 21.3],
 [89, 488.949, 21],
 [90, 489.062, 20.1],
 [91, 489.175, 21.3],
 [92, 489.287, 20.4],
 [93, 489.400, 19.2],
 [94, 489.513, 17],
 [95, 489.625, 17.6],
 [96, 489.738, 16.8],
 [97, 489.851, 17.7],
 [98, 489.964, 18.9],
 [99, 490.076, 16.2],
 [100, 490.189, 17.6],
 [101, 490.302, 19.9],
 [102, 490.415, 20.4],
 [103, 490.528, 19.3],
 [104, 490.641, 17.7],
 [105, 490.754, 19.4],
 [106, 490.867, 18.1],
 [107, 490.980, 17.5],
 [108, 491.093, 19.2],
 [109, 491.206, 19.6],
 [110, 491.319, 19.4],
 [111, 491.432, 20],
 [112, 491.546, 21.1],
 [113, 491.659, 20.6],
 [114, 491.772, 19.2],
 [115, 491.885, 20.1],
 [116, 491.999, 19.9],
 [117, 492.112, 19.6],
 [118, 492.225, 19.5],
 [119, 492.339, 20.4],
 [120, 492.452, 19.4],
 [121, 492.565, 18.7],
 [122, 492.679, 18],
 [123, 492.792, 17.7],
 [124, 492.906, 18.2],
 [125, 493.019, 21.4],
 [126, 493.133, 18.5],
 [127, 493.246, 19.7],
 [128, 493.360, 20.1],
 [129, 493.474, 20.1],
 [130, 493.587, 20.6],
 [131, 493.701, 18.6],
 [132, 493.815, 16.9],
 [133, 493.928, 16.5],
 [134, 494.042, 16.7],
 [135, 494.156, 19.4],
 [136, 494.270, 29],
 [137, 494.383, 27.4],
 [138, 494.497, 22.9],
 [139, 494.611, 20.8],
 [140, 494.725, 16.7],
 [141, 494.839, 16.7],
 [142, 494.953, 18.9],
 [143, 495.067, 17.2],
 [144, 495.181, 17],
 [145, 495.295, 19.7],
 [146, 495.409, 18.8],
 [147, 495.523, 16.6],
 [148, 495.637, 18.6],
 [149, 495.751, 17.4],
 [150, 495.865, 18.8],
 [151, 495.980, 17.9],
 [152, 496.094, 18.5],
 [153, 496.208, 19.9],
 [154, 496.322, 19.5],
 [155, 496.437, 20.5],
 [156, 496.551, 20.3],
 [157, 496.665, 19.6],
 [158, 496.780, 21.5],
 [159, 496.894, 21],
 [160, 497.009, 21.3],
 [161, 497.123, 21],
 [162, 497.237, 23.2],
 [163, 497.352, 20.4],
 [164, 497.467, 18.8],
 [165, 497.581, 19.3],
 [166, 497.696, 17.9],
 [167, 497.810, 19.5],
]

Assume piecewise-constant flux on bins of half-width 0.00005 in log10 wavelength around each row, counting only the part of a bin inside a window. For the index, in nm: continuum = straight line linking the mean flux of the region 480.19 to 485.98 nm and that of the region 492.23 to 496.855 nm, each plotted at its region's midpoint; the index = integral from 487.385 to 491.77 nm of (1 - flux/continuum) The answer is 0.118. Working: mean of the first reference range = 20.7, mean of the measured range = 19.4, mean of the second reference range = 19.4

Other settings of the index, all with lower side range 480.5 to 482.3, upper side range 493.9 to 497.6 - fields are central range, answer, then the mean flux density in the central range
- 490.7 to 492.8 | 0.07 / 19.4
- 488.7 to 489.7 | 0.02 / 19.8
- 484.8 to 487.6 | -0.04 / 20.7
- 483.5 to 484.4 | 0.02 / 20.2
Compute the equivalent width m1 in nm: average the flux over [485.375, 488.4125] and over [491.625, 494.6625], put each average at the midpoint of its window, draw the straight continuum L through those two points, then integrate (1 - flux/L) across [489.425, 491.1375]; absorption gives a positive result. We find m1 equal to 0.17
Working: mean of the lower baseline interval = 20.4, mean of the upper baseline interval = 20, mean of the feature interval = 18.2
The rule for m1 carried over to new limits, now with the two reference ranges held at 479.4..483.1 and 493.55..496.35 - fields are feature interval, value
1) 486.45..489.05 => -0.02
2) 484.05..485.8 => -0.02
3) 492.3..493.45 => 0.01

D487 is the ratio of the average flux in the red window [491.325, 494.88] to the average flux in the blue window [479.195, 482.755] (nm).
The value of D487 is 0.96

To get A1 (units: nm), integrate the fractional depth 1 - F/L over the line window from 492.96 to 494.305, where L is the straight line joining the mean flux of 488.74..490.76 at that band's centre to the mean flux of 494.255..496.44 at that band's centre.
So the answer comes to -0.02 nm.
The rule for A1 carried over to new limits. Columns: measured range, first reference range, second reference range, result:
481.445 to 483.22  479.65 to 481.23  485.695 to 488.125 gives -0.01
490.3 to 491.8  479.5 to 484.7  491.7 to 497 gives 0.03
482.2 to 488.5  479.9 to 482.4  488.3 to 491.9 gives -0.10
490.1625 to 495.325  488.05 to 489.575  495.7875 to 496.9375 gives 0.08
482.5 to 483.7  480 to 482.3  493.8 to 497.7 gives 0.02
